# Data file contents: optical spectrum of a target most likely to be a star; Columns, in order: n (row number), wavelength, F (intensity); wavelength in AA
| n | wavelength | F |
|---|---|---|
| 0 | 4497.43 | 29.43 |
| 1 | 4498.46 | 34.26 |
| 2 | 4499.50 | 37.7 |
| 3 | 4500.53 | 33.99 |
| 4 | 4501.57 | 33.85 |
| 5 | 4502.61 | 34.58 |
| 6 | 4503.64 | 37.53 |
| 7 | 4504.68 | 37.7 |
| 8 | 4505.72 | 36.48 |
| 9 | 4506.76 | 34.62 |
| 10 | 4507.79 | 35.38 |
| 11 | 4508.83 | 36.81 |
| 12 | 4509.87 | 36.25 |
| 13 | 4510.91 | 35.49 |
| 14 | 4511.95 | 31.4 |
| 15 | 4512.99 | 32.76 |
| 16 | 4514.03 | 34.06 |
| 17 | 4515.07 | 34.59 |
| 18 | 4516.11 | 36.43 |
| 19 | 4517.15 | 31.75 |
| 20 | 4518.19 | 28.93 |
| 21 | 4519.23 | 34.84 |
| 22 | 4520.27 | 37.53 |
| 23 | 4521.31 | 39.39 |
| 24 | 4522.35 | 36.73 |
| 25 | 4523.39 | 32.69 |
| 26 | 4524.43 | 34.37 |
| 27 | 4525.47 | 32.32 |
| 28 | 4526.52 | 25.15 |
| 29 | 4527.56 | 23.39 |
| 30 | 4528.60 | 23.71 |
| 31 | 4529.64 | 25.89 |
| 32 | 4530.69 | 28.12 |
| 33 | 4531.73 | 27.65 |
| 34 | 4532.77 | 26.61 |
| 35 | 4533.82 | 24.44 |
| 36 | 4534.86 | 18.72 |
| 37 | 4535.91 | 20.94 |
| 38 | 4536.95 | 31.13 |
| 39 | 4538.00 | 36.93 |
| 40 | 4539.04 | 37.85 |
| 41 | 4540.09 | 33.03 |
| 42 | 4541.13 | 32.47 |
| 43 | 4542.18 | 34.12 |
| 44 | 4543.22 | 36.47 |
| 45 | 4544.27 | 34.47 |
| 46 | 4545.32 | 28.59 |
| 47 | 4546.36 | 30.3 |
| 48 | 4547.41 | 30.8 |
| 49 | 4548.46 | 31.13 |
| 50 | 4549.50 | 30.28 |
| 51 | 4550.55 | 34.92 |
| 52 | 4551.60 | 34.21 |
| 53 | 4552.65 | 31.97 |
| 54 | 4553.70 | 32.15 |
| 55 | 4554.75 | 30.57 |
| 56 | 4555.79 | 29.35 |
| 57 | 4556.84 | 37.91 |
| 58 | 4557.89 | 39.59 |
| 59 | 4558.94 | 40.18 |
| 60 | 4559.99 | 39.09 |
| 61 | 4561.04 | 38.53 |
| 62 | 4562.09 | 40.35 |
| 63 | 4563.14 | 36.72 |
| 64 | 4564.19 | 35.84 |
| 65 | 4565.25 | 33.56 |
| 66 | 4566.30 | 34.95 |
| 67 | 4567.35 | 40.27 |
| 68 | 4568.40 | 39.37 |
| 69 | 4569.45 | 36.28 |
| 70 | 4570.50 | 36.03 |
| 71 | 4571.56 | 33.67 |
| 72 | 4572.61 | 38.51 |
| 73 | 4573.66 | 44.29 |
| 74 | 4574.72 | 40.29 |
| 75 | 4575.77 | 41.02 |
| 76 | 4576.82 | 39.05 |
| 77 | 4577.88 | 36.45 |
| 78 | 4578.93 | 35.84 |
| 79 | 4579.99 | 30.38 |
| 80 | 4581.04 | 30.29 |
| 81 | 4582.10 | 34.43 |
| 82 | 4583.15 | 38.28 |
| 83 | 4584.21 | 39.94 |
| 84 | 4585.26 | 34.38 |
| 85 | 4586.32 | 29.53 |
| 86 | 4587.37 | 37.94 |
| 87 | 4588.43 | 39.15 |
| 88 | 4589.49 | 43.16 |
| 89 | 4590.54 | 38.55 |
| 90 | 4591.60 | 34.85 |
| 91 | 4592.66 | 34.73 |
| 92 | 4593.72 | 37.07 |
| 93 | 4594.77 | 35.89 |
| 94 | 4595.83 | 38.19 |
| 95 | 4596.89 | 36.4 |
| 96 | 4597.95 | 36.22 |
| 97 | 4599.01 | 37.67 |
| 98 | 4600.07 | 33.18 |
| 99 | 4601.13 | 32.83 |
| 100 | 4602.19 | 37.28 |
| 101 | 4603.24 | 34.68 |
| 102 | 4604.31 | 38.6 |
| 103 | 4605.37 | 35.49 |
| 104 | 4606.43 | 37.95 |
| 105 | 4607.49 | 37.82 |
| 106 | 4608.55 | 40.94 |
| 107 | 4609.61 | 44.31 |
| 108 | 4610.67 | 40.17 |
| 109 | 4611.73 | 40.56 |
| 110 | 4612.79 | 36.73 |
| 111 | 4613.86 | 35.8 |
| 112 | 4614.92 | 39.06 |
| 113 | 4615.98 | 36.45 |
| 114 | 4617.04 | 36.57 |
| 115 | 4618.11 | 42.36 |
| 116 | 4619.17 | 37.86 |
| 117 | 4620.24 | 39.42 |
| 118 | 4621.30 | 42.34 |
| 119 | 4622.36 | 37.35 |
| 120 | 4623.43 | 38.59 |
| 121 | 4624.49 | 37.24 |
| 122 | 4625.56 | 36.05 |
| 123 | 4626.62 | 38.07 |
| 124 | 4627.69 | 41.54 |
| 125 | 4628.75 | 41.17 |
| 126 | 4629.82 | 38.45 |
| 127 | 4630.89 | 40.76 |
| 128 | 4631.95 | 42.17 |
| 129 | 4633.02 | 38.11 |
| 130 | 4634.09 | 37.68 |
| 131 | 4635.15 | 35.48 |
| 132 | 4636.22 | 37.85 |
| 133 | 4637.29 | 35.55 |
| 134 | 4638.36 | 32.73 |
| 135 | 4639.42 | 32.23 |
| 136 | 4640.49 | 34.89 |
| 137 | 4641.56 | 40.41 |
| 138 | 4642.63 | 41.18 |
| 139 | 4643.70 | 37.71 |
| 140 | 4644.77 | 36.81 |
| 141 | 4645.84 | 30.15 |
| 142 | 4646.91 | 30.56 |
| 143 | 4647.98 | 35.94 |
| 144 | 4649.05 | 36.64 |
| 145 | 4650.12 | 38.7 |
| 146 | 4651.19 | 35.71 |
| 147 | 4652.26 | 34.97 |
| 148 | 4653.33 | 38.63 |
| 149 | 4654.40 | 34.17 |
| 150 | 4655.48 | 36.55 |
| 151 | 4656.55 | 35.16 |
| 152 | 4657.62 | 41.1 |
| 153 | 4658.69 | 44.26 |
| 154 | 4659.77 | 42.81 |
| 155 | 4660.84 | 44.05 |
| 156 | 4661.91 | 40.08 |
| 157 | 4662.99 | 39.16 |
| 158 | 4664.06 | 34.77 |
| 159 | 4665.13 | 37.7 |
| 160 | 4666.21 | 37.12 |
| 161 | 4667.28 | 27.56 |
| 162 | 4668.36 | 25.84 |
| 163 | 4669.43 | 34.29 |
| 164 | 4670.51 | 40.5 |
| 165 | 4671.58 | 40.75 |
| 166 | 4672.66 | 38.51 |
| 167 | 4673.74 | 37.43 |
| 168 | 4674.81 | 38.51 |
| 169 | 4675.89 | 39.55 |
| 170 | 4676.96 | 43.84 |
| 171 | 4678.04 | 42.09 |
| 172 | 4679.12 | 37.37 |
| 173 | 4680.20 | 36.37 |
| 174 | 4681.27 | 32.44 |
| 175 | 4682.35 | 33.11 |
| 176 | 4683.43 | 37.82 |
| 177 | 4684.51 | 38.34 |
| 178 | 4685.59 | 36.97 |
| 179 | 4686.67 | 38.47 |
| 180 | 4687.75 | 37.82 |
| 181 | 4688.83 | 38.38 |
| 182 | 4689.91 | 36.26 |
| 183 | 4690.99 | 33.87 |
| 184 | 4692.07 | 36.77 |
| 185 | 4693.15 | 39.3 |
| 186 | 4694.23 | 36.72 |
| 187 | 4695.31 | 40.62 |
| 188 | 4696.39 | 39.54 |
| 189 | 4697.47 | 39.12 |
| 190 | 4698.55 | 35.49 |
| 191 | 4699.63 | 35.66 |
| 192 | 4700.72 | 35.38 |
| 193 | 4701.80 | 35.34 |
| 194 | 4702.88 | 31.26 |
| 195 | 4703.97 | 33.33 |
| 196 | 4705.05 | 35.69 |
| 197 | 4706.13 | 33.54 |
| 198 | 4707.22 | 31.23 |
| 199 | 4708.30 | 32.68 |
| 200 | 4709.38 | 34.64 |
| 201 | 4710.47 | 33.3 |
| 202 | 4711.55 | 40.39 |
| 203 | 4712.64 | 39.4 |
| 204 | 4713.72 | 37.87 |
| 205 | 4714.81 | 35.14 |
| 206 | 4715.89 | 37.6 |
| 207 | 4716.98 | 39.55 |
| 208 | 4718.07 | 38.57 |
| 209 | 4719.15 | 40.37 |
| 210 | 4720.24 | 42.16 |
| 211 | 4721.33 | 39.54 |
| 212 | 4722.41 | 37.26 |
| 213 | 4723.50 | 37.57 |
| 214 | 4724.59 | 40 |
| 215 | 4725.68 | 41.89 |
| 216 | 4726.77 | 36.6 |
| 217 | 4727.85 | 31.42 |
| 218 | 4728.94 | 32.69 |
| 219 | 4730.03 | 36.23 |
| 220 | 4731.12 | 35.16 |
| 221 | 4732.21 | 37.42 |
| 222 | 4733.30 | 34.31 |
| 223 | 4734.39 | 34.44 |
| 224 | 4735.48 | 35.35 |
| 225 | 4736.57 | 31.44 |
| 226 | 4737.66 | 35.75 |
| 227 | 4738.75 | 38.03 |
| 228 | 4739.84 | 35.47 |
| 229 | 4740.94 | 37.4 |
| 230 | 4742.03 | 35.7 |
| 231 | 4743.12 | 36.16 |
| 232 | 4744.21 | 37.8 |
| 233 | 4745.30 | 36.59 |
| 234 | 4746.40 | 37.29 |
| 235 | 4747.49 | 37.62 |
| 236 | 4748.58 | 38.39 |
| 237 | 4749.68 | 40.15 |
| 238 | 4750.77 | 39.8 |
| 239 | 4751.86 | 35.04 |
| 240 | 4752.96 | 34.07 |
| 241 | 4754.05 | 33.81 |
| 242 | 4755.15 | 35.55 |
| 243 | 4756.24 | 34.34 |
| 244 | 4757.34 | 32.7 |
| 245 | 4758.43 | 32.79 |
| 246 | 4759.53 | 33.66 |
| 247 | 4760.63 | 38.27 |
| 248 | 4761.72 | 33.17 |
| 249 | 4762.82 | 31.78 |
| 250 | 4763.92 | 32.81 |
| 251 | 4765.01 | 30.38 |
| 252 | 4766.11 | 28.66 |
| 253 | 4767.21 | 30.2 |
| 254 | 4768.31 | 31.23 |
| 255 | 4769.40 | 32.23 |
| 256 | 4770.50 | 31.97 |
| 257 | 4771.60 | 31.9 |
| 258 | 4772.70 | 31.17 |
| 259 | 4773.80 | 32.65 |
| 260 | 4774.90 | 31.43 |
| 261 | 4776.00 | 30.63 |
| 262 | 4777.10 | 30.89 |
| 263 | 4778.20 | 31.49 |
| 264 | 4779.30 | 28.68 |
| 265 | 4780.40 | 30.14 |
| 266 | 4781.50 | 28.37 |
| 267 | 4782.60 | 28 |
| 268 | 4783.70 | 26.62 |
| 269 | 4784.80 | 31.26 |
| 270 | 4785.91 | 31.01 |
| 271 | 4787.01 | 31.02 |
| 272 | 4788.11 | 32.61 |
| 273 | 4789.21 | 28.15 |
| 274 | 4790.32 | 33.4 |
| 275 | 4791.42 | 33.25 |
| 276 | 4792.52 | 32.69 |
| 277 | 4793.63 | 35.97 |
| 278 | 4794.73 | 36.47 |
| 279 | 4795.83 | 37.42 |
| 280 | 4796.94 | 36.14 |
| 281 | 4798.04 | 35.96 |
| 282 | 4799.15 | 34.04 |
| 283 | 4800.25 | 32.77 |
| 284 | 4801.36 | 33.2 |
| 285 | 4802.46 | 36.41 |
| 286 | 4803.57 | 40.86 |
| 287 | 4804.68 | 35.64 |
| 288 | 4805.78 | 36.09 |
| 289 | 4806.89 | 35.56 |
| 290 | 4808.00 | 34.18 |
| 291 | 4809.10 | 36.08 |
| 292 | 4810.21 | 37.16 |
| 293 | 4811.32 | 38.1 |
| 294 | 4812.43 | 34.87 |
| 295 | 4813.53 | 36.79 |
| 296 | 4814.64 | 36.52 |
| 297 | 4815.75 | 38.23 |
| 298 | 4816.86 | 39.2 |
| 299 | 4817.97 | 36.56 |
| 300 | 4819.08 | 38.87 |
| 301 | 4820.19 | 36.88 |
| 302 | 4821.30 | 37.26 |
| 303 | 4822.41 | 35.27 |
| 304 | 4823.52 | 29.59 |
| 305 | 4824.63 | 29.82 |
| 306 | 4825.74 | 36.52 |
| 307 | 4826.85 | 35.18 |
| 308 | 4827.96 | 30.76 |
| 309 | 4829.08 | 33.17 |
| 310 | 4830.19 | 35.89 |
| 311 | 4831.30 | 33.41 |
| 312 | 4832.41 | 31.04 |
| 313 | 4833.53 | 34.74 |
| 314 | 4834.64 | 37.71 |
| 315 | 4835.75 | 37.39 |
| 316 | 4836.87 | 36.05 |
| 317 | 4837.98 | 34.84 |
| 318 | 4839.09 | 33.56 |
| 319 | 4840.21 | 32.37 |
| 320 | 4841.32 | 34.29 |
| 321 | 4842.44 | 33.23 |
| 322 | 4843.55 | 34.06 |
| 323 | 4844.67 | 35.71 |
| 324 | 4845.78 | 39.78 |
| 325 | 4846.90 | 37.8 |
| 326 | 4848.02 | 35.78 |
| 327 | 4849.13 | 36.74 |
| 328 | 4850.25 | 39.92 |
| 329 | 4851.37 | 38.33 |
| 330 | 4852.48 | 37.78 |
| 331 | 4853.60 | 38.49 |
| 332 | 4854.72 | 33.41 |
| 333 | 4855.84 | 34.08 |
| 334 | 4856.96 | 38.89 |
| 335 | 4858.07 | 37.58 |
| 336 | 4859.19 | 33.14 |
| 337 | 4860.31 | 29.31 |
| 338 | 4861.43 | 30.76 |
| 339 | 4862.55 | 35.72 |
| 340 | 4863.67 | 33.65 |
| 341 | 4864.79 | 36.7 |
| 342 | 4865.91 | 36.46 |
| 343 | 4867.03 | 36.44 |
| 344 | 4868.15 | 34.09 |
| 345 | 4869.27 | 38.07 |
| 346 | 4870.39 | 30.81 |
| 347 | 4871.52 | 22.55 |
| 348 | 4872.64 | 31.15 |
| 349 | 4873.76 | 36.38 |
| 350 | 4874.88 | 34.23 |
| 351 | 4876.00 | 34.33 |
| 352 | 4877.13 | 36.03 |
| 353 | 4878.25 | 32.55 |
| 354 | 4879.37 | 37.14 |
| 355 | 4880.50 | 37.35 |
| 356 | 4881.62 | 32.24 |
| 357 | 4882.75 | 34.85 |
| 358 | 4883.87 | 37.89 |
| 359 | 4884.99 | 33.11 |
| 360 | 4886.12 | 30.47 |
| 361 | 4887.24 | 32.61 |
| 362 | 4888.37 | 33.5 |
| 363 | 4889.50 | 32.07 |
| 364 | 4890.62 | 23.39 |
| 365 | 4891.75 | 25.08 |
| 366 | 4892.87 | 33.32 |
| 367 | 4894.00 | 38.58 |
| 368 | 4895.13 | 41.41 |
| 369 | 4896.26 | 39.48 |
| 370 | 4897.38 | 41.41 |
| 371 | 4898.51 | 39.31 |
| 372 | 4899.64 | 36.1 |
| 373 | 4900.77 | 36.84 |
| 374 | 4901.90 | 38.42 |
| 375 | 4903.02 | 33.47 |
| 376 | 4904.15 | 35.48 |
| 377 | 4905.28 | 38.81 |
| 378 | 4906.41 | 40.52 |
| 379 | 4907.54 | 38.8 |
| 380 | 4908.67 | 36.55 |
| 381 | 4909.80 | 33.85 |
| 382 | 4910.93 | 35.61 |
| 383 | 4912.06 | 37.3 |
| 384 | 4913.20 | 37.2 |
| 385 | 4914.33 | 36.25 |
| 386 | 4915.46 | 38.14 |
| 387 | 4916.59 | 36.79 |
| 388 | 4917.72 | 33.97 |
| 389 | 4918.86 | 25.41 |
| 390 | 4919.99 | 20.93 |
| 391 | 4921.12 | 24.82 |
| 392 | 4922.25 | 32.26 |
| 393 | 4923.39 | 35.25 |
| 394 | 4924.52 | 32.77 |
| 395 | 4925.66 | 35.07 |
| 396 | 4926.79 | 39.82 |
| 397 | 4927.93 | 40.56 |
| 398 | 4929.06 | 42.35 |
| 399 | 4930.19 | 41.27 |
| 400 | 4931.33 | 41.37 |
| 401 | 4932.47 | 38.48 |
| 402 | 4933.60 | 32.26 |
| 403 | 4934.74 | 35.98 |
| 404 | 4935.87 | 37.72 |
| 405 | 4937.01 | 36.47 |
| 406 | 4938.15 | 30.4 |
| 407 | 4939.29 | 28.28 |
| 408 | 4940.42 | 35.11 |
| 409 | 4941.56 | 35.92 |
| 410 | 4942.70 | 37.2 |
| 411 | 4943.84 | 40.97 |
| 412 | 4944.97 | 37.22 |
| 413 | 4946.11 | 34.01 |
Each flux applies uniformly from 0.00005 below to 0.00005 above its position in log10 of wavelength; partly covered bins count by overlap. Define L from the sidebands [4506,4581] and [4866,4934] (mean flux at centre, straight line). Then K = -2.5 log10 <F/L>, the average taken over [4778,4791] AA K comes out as 0.15 mag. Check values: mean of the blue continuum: 33.7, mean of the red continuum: 35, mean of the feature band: 30.1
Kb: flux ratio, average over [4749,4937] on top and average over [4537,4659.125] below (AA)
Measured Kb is 0.9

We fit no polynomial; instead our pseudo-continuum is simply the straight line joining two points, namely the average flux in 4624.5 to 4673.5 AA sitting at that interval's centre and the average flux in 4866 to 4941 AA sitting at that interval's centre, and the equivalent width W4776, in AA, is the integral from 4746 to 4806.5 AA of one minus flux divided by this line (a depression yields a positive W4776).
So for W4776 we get 4.6 AA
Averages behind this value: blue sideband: 37.2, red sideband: 34.9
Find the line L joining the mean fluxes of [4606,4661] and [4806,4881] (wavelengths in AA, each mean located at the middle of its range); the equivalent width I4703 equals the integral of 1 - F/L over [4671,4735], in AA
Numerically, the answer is 0.15 AA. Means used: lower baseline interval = 38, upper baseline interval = 35.2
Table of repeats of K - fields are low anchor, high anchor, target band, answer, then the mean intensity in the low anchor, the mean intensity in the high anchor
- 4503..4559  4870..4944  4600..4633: -0.170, 32.4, 34.9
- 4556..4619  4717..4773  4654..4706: -0.029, 37.3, 35.4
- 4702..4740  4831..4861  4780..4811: 0.068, 36.2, 35.5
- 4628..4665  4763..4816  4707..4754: -0.054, 37.6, 33.1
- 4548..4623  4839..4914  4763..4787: 0.170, 36.9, 35.2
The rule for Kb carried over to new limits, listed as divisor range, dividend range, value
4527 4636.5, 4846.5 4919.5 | 0.99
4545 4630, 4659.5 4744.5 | 1.00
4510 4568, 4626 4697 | 1.14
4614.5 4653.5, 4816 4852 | 0.94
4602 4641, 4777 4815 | 0.88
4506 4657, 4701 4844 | 0.98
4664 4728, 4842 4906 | 0.95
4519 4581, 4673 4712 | 1.09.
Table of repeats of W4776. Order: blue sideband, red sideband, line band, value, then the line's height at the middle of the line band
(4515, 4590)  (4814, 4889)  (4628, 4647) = -1.6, 34.2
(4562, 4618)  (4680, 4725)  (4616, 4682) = -1.1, 37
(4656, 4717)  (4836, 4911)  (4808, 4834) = 0.3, 35.7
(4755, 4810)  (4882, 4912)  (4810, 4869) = -2.3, 34.1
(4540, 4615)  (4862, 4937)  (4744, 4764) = 0.0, 35.6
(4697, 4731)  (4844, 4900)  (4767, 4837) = 3.4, 35.6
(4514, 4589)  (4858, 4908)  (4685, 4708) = -1.4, 34.2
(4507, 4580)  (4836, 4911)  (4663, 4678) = -1.2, 34.2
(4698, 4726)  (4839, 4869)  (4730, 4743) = 0.3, 36.5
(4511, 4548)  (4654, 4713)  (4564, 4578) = -2.2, 32.7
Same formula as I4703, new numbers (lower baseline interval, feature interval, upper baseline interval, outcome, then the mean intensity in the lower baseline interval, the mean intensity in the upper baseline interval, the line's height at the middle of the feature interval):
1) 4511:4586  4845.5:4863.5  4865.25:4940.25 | -0.7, 33.7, 34.9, 34.7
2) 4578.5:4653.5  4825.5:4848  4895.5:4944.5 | 0.9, 37.1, 36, 36.3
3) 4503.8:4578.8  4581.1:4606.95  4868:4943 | -1.9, 33.8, 34.9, 34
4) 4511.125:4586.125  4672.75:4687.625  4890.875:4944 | -1.5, 33.6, 35.7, 34.4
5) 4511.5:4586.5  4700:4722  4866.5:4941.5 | -1.4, 33.6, 34.9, 34.2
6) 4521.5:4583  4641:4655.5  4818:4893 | -1.1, 33.4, 34.4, 33.7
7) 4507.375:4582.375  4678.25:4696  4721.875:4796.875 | -1.7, 33.6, 33.9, 33.8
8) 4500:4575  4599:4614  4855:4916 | -1.7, 33.6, 35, 33.9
